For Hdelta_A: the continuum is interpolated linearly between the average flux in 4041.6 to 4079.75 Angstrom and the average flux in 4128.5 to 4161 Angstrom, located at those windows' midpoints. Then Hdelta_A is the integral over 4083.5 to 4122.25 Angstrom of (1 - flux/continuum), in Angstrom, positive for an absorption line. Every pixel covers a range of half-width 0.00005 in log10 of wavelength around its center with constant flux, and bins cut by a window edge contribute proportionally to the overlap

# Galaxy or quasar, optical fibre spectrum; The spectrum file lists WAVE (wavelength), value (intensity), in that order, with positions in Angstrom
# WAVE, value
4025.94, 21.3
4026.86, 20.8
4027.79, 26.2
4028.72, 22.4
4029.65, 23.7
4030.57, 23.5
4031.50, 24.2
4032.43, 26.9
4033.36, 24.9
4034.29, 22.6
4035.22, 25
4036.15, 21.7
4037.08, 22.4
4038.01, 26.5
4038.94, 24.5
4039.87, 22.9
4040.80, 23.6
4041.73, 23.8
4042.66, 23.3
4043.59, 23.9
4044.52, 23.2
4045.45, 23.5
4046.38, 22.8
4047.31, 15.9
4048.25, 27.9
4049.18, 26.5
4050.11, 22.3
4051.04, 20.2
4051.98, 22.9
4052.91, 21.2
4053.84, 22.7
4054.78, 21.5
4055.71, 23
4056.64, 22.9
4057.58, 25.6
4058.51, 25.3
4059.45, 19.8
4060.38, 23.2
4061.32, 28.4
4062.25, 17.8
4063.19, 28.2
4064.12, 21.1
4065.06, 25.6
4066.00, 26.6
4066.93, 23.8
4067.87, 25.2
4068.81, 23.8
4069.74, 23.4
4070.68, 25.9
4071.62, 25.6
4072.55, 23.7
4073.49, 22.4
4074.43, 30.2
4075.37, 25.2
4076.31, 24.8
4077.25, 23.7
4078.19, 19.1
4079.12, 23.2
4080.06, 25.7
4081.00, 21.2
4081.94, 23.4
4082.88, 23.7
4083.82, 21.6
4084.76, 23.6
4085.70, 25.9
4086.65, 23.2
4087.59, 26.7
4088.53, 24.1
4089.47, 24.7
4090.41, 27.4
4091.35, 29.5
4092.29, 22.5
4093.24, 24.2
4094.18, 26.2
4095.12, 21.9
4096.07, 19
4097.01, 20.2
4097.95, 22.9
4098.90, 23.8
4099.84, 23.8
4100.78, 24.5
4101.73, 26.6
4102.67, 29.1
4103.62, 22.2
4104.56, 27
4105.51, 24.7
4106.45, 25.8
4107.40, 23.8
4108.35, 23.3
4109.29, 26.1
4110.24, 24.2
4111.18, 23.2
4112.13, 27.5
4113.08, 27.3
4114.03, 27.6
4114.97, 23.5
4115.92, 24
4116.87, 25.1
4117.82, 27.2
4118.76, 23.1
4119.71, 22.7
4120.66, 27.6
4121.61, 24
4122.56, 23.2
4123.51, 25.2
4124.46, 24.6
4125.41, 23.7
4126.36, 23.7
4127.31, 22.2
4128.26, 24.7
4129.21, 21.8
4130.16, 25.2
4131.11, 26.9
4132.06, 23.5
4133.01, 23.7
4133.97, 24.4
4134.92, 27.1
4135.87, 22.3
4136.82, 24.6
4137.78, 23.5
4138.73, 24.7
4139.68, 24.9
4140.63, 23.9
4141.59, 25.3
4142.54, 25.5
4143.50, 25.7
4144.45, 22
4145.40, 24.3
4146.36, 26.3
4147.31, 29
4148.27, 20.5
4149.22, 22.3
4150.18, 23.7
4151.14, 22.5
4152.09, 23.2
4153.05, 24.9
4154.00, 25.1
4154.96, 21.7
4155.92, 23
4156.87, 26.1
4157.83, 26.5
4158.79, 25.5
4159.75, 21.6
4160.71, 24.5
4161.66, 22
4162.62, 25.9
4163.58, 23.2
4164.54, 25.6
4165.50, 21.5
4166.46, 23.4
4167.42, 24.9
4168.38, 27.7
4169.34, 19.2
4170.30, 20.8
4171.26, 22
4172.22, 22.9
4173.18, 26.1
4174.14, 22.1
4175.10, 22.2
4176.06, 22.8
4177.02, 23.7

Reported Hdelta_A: -1.1 Angstrom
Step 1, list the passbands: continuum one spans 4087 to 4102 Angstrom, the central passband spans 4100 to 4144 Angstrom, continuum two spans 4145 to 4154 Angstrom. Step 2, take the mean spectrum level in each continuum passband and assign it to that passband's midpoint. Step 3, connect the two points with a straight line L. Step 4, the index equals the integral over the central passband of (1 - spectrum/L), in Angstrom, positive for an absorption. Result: -1.11 Angstrom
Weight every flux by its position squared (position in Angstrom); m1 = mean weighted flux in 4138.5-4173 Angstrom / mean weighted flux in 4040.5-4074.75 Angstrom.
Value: 1.06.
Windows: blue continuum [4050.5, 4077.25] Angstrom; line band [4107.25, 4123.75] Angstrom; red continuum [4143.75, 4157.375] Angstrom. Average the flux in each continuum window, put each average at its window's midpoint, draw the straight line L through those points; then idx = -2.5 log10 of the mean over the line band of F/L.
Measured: -0.04 mag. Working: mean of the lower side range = 23.9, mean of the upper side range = 23.9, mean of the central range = 24.9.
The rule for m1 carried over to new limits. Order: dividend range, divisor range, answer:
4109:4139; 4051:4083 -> 1.06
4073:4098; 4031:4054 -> 1.04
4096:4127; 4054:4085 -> 1.05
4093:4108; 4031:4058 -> 1.06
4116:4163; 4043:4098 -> 1.06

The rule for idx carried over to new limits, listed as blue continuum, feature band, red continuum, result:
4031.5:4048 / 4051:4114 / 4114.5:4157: -0.02 mag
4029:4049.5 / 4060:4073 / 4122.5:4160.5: -0.03 mag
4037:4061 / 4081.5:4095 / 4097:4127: -0.02 mag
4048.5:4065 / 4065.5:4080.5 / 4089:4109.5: -0.04 mag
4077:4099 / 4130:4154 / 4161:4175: -0.04 mag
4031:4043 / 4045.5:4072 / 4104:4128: 0.03 mag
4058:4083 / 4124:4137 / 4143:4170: -0.01 mag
